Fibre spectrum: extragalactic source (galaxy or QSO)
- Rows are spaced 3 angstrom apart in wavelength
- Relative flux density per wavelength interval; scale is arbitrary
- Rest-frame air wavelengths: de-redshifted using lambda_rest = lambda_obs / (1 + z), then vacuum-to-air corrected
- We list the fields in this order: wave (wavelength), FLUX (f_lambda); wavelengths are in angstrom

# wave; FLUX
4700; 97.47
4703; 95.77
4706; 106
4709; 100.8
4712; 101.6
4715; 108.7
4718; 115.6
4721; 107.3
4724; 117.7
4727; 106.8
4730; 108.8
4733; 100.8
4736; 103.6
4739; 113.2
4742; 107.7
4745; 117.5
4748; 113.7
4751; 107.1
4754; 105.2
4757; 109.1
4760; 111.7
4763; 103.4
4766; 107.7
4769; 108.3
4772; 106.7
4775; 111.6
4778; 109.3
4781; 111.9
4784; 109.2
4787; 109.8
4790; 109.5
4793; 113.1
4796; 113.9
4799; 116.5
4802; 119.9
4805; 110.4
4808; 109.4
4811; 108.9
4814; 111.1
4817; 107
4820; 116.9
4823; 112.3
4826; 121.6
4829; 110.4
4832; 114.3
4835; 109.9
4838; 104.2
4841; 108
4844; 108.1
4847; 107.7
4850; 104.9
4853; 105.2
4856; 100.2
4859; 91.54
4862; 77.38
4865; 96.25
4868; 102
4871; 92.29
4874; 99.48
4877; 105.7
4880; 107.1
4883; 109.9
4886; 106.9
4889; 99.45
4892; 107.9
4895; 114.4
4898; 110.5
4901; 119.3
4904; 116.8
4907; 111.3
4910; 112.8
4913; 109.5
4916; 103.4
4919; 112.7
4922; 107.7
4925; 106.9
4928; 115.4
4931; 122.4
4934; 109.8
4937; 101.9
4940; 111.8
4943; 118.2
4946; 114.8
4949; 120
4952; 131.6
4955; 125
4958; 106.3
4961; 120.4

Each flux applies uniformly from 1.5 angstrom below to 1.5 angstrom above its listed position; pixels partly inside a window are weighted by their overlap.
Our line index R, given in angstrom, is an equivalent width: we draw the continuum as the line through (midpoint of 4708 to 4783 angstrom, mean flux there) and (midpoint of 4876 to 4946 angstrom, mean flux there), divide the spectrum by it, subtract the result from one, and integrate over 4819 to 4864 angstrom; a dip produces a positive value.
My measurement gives 1.6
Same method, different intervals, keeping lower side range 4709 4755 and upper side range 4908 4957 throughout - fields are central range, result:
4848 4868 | 2.7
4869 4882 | 1.3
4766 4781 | 0.1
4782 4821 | -0.5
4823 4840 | -0.1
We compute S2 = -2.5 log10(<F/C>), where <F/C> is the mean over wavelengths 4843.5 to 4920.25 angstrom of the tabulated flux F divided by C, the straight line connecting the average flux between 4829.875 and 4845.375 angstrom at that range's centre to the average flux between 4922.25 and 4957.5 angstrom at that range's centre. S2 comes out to 0.07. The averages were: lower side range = 109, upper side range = 116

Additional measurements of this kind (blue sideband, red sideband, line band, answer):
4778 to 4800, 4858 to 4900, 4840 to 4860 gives 0.012 mag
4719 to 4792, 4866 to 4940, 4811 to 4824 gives -0.025 mag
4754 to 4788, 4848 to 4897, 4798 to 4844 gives -0.067 mag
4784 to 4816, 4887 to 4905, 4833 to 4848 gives 0.038 mag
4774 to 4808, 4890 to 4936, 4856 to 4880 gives 0.166 mag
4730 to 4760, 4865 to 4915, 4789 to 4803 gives -0.061 mag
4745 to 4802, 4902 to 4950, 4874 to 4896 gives 0.050 mag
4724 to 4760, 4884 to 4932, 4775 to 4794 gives -0.010 mag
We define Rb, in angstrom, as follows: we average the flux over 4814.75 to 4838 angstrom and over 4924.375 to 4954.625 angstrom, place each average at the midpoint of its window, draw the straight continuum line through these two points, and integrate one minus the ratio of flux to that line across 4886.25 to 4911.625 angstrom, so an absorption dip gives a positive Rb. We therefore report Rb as 0.7 angstrom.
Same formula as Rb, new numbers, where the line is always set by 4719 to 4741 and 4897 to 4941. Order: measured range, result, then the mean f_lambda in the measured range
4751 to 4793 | 0.1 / 109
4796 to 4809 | -0.5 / 114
